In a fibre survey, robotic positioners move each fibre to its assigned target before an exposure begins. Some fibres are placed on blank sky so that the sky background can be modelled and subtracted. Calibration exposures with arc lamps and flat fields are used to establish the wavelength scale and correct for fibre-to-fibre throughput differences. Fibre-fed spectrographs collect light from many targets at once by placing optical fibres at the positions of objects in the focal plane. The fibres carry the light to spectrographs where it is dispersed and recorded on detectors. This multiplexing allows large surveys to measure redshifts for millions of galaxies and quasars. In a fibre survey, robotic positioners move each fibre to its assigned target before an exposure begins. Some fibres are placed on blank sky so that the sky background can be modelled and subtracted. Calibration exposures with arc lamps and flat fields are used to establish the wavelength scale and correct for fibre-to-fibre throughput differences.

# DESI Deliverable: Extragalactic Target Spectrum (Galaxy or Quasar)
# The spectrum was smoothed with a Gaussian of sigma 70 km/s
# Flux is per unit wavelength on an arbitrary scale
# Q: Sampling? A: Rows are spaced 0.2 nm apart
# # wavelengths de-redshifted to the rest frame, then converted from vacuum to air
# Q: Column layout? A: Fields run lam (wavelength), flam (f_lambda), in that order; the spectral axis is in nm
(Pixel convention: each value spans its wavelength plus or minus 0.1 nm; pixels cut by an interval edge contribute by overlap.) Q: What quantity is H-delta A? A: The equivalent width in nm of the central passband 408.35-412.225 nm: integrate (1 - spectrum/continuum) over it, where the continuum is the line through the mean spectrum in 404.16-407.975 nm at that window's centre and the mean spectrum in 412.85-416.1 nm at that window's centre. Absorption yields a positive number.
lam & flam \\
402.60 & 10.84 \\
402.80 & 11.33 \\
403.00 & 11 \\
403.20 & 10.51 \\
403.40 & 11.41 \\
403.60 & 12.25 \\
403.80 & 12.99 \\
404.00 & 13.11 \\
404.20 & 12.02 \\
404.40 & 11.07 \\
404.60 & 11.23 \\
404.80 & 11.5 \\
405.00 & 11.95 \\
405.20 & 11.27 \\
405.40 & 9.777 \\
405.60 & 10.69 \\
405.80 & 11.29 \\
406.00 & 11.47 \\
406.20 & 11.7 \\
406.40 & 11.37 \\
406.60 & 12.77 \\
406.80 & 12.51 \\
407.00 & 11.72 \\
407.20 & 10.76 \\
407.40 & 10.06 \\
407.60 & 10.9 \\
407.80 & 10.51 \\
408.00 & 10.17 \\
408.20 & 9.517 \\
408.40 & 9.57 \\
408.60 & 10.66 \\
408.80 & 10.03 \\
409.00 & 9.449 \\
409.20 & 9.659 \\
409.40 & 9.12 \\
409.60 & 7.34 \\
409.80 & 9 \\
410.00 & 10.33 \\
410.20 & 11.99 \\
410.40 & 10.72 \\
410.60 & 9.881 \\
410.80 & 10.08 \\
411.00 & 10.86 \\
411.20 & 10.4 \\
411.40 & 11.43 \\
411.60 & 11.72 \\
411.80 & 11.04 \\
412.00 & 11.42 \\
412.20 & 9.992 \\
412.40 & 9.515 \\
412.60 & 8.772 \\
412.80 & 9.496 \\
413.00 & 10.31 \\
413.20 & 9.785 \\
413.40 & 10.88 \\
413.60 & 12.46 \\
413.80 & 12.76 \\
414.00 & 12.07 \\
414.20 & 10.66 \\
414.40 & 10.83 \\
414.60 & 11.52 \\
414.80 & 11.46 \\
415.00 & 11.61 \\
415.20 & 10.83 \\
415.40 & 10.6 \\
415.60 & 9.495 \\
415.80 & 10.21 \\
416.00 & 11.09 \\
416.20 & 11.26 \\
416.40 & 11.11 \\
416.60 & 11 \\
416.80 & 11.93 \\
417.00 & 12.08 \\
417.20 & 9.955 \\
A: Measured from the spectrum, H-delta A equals 0.308 nm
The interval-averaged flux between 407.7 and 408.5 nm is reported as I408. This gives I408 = 9.94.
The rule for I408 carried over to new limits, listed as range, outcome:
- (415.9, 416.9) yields 11.3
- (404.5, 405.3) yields 11.5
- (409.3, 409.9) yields 8.49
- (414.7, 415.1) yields 11.5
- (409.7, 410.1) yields 9.66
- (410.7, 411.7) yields 10.9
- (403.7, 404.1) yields 13.1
